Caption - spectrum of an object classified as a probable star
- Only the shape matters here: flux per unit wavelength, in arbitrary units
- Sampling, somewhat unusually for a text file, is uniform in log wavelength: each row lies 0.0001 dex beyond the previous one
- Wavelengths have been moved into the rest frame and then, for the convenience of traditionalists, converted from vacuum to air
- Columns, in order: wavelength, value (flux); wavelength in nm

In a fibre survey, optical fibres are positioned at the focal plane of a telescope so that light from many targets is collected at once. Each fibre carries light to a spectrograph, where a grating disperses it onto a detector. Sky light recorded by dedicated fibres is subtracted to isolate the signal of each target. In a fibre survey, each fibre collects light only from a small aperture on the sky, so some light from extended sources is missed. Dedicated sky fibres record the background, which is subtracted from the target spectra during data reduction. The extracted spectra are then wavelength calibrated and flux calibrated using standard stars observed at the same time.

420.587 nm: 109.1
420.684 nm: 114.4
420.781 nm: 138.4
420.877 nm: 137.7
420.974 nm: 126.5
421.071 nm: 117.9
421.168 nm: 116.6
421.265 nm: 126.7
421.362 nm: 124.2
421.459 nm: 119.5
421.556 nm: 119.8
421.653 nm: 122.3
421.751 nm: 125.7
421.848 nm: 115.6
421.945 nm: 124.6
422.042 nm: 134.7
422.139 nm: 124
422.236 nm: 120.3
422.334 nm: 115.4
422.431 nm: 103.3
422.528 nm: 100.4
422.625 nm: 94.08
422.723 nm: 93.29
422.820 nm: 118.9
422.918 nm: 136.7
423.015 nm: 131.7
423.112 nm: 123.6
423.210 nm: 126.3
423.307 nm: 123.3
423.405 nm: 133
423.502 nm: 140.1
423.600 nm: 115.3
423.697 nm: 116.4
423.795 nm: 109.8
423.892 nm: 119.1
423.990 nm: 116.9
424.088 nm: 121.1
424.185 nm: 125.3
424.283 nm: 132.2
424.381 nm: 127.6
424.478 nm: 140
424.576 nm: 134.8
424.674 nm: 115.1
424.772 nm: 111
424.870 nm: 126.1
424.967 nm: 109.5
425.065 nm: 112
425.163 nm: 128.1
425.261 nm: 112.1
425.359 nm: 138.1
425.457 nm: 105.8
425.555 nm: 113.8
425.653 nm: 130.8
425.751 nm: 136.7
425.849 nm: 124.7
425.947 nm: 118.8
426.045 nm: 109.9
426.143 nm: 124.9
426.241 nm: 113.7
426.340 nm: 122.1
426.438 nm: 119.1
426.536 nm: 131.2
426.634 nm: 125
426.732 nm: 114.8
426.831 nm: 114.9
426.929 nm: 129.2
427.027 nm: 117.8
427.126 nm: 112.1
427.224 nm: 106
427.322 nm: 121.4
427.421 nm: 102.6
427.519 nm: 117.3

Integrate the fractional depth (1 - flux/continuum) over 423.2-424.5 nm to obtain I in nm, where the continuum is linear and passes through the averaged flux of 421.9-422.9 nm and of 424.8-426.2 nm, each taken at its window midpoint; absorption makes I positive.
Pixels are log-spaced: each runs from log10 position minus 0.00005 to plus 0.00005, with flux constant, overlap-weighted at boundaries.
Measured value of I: -0.08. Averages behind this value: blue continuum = 114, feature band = 124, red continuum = 121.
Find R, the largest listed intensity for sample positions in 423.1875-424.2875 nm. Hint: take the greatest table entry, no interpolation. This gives 140.1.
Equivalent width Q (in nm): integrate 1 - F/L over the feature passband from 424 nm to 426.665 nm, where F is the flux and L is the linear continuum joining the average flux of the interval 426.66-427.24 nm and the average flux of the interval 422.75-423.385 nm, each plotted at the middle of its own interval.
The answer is -0.04 nm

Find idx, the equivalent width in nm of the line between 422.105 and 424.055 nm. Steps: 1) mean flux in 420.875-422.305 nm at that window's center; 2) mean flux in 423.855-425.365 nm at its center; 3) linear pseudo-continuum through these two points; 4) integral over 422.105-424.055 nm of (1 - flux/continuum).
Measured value 0.08 nm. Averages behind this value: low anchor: 123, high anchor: 123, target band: 118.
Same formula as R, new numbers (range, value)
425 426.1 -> 138.1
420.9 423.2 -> 136.7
